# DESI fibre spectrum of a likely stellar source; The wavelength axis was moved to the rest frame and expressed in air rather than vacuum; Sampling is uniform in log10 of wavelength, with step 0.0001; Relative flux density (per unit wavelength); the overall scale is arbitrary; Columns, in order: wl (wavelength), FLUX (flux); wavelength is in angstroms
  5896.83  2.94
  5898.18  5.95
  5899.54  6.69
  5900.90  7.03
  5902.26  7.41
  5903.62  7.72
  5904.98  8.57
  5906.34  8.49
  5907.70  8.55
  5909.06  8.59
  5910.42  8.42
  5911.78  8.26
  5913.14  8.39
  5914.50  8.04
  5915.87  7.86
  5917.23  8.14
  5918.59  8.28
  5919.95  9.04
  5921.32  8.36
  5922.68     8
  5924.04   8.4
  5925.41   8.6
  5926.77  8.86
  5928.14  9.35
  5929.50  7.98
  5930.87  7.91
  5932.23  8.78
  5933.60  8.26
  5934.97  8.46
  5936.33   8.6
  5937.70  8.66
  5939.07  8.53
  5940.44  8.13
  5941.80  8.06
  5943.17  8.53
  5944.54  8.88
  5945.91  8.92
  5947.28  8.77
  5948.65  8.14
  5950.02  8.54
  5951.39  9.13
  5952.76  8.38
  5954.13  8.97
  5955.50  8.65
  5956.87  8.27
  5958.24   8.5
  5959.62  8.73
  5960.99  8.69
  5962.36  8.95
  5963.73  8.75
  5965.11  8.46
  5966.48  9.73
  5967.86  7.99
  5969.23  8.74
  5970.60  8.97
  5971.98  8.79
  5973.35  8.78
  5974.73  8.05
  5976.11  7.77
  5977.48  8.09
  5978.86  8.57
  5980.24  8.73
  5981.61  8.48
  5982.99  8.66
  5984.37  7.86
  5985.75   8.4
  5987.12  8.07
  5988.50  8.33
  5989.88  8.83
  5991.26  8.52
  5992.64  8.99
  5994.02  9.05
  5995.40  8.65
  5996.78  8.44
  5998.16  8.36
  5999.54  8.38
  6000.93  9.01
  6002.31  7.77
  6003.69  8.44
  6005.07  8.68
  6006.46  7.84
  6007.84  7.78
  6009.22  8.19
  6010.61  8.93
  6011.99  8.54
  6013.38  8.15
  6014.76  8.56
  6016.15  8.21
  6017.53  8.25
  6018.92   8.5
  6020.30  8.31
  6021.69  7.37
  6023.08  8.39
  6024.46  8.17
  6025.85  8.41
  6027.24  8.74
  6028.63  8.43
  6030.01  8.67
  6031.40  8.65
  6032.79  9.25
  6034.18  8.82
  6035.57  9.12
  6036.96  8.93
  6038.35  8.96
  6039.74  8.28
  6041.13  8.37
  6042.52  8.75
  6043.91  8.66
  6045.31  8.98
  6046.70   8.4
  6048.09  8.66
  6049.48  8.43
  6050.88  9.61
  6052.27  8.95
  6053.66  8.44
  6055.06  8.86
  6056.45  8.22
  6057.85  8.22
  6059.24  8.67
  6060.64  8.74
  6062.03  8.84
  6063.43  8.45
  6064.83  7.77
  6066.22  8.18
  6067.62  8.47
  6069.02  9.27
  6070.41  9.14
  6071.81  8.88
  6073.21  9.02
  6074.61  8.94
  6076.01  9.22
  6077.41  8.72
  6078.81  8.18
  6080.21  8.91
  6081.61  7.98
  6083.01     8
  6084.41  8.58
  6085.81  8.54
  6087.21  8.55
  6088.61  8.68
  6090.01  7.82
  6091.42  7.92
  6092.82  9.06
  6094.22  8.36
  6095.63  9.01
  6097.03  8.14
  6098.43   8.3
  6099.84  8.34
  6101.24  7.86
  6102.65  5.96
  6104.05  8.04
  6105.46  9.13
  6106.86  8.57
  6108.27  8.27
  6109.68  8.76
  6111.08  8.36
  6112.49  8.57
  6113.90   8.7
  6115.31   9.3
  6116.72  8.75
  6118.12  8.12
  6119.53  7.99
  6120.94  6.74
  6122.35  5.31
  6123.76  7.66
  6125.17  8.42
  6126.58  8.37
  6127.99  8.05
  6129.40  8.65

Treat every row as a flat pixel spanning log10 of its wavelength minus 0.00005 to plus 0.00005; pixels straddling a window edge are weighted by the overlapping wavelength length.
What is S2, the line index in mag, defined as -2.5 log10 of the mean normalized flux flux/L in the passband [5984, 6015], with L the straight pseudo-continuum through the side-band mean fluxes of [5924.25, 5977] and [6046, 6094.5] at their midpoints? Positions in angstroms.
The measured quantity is 0.02 mag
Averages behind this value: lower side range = 8.58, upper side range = 8.59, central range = 8.43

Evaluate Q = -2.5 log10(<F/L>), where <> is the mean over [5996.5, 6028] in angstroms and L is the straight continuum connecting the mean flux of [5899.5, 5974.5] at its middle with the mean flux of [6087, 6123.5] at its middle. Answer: 0.00 mag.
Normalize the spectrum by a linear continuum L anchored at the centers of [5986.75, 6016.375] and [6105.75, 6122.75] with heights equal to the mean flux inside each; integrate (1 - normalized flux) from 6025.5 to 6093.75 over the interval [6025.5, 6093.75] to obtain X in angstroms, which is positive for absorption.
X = -2.64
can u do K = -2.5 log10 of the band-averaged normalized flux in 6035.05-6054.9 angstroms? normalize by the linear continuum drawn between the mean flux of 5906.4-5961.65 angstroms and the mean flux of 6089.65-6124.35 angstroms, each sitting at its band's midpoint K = -0.06 mag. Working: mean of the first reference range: 8.49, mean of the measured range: 8.75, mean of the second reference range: 8.13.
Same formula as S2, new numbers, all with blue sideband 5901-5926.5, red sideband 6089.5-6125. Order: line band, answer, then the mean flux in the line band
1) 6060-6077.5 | -0.08 mag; 8.74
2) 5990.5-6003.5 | -0.05 mag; 8.57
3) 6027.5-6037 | -0.08 mag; 8.83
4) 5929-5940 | -0.02 mag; 8.39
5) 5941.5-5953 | -0.05 mag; 8.62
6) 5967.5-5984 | -0.03 mag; 8.47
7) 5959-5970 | -0.07 mag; 8.76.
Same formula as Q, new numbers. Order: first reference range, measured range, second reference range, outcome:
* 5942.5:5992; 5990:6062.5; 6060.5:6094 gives 0.003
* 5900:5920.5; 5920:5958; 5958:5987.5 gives -0.025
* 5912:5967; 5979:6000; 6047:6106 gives 0.000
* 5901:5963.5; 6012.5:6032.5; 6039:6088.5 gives 0.027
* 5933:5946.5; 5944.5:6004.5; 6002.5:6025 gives -0.023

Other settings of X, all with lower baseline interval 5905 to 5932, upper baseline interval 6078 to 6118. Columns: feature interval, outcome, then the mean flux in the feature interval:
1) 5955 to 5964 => -0.3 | 8.65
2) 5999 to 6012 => 0.1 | 8.34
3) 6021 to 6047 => -0.7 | 8.6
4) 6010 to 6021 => 0.0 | 8.43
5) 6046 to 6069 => -0.5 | 8.58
